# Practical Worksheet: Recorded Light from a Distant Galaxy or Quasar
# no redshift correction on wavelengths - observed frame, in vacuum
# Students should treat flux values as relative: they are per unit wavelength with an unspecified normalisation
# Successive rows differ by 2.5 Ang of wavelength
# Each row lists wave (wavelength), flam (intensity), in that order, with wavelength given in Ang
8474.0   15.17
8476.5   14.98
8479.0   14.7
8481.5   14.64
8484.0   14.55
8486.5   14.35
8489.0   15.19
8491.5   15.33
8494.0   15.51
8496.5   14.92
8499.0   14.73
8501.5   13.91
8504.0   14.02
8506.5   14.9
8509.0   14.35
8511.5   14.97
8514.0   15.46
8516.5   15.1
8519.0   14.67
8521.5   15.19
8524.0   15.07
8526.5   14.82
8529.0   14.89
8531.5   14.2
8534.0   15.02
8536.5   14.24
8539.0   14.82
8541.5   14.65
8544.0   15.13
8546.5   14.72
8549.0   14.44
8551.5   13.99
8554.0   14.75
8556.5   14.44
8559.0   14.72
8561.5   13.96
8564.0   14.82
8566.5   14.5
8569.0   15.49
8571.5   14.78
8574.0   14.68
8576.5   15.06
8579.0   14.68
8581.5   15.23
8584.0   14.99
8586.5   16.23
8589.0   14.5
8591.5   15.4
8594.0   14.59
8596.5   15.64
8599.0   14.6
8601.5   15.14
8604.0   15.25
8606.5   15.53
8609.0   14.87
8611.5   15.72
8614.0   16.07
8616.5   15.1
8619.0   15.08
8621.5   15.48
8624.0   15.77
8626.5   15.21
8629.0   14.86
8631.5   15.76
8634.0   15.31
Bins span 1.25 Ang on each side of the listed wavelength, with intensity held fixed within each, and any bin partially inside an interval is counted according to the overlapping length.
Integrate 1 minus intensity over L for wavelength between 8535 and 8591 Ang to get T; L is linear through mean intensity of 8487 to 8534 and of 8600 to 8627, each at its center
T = 1.3 Ang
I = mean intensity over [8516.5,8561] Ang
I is 14.7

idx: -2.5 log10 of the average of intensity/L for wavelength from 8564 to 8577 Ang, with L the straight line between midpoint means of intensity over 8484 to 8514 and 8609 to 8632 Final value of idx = 0.02 mag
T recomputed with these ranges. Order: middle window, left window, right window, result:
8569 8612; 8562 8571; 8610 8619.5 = 0.17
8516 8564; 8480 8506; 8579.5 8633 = 0.90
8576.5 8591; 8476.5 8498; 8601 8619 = 0.13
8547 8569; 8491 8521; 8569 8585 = 0.58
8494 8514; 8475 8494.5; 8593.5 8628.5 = 0.39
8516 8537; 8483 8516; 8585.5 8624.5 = 0.16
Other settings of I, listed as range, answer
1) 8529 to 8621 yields 14.9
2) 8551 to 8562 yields 14.4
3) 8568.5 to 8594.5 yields 15.1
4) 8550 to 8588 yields 14.8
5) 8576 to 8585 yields 15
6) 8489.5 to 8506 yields 14.8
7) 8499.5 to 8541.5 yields 14.7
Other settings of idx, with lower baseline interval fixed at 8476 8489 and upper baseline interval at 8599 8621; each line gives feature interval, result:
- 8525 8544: 0.02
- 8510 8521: -0.01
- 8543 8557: 0.03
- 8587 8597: 0.01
